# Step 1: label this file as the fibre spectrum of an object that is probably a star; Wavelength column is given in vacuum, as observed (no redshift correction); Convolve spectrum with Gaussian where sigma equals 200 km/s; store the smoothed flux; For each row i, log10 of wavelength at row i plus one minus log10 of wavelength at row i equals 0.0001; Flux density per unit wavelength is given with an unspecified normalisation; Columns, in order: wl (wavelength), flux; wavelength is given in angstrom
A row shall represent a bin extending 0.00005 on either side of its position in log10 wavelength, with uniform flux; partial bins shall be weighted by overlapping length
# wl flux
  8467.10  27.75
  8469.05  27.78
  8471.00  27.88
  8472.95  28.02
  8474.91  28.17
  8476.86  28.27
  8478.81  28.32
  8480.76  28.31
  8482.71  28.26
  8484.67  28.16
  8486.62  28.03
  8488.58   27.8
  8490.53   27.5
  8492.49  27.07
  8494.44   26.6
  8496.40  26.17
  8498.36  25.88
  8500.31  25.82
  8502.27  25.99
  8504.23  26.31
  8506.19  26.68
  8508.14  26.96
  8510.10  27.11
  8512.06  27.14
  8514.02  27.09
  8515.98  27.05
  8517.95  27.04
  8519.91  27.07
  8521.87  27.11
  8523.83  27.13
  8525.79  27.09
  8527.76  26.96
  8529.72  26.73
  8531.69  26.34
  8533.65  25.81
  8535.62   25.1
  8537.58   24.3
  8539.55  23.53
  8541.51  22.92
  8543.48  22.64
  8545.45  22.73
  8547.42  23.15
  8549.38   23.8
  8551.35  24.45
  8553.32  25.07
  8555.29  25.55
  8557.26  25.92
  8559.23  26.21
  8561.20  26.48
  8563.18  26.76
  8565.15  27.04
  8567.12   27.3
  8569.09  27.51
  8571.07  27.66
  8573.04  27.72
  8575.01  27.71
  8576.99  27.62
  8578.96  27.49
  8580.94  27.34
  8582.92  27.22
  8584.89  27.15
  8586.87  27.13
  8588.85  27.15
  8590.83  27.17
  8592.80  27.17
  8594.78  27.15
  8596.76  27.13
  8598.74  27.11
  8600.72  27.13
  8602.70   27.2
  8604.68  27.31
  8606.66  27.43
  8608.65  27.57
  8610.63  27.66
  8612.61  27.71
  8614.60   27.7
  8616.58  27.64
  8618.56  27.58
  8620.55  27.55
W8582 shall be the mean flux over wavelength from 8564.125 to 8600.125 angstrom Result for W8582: 27.3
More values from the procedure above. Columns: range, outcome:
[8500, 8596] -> 26.3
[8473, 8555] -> 26.3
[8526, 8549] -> 24.6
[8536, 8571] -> 25.1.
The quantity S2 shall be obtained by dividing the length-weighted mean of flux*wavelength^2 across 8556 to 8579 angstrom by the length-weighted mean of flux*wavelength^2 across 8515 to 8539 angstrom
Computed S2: 1.04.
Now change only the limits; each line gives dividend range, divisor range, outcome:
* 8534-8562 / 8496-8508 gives 0.94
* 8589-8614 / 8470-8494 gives 1.00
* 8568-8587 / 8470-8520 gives 1.03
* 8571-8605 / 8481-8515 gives 1.03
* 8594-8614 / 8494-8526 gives 1.05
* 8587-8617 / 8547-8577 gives 1.05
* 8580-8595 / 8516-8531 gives 1.02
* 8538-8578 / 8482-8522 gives 0.96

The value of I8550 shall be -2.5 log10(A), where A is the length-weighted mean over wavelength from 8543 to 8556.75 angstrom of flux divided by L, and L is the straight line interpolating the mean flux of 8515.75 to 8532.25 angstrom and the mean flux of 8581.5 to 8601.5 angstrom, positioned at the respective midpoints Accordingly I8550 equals 0.127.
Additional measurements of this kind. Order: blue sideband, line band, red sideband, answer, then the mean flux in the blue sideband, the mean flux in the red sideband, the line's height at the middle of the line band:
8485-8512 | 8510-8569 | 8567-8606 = 0.053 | 26.8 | 27.3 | 27.1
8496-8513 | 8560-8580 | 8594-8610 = -0.013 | 26.5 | 27.3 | 27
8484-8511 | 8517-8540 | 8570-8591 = 0.033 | 26.9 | 27.4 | 27.1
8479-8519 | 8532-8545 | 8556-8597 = 0.127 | 27.1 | 27.1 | 27.1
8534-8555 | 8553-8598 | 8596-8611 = -0.055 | 23.9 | 27.3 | 25.7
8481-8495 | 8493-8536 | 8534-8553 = -0.035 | 27.7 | 23.8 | 25.8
